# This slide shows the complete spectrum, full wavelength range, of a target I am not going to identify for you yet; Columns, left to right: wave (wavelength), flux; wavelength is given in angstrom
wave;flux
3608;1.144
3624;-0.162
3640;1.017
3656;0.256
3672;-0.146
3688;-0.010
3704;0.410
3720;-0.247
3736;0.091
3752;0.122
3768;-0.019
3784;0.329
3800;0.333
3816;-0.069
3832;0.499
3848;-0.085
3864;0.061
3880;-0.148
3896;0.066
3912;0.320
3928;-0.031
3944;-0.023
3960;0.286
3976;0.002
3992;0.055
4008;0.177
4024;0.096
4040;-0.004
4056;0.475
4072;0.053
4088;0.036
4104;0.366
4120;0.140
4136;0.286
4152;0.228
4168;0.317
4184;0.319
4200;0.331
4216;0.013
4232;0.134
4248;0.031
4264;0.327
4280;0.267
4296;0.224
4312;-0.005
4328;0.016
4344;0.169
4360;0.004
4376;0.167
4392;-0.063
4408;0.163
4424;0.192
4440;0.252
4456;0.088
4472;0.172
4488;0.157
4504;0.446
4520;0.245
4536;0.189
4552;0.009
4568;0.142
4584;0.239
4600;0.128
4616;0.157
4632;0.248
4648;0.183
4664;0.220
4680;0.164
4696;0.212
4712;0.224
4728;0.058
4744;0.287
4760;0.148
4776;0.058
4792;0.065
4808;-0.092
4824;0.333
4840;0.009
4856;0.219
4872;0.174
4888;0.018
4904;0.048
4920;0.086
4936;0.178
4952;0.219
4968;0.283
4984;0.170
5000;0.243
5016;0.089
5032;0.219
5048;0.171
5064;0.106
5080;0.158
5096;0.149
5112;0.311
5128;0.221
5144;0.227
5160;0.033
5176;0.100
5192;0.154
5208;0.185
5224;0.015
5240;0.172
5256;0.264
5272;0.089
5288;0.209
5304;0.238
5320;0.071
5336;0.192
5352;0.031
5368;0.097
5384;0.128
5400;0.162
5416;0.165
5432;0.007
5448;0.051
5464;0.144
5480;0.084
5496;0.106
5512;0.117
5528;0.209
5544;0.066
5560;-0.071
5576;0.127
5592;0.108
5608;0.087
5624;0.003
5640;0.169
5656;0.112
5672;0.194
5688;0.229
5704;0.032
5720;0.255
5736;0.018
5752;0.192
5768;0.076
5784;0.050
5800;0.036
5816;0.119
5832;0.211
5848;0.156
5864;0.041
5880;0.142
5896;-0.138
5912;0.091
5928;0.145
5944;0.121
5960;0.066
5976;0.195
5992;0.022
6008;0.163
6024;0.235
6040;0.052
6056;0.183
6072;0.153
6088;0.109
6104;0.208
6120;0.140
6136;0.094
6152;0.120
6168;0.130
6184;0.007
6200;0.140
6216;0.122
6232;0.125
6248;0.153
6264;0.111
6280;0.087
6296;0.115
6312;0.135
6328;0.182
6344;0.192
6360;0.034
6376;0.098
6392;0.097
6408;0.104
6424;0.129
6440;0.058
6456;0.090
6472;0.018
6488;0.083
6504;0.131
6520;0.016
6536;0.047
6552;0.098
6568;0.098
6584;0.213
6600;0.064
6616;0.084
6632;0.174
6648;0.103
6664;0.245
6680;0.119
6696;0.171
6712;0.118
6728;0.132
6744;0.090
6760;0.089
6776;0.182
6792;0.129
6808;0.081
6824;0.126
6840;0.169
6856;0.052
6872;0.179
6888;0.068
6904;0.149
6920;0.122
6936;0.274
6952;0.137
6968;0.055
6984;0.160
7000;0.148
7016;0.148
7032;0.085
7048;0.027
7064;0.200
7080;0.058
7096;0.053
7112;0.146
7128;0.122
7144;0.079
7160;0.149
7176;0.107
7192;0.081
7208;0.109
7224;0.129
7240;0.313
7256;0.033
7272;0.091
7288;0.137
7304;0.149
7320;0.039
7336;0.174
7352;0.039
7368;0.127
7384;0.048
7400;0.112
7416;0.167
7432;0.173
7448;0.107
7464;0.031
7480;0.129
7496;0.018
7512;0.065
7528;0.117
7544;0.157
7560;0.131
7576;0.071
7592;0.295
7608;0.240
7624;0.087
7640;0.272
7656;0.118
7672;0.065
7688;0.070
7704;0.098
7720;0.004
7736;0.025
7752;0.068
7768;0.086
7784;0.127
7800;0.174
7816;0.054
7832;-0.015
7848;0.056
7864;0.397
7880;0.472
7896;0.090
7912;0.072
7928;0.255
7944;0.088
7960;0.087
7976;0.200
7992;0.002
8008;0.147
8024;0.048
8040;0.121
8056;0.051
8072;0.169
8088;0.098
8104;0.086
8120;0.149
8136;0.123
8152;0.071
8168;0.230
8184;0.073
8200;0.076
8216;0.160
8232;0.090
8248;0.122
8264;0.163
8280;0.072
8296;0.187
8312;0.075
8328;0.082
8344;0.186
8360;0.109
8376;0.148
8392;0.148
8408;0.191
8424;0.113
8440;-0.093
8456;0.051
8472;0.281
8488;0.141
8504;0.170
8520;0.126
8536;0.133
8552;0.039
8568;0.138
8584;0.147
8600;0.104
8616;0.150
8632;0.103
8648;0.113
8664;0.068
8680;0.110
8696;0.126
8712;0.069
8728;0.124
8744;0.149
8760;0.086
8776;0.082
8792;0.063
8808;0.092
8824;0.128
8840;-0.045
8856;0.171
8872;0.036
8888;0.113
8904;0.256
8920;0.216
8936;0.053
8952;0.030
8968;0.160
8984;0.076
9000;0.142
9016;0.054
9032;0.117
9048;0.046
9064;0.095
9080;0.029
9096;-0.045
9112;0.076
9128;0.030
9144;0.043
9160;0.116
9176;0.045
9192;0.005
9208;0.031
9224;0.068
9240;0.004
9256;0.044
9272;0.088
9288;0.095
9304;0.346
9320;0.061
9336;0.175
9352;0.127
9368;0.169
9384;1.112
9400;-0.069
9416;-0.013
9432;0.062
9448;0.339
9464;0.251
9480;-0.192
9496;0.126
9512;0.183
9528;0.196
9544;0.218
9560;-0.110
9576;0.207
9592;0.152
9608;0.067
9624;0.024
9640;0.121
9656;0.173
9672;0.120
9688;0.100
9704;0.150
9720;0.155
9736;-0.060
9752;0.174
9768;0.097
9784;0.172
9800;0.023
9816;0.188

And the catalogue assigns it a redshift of 1.11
